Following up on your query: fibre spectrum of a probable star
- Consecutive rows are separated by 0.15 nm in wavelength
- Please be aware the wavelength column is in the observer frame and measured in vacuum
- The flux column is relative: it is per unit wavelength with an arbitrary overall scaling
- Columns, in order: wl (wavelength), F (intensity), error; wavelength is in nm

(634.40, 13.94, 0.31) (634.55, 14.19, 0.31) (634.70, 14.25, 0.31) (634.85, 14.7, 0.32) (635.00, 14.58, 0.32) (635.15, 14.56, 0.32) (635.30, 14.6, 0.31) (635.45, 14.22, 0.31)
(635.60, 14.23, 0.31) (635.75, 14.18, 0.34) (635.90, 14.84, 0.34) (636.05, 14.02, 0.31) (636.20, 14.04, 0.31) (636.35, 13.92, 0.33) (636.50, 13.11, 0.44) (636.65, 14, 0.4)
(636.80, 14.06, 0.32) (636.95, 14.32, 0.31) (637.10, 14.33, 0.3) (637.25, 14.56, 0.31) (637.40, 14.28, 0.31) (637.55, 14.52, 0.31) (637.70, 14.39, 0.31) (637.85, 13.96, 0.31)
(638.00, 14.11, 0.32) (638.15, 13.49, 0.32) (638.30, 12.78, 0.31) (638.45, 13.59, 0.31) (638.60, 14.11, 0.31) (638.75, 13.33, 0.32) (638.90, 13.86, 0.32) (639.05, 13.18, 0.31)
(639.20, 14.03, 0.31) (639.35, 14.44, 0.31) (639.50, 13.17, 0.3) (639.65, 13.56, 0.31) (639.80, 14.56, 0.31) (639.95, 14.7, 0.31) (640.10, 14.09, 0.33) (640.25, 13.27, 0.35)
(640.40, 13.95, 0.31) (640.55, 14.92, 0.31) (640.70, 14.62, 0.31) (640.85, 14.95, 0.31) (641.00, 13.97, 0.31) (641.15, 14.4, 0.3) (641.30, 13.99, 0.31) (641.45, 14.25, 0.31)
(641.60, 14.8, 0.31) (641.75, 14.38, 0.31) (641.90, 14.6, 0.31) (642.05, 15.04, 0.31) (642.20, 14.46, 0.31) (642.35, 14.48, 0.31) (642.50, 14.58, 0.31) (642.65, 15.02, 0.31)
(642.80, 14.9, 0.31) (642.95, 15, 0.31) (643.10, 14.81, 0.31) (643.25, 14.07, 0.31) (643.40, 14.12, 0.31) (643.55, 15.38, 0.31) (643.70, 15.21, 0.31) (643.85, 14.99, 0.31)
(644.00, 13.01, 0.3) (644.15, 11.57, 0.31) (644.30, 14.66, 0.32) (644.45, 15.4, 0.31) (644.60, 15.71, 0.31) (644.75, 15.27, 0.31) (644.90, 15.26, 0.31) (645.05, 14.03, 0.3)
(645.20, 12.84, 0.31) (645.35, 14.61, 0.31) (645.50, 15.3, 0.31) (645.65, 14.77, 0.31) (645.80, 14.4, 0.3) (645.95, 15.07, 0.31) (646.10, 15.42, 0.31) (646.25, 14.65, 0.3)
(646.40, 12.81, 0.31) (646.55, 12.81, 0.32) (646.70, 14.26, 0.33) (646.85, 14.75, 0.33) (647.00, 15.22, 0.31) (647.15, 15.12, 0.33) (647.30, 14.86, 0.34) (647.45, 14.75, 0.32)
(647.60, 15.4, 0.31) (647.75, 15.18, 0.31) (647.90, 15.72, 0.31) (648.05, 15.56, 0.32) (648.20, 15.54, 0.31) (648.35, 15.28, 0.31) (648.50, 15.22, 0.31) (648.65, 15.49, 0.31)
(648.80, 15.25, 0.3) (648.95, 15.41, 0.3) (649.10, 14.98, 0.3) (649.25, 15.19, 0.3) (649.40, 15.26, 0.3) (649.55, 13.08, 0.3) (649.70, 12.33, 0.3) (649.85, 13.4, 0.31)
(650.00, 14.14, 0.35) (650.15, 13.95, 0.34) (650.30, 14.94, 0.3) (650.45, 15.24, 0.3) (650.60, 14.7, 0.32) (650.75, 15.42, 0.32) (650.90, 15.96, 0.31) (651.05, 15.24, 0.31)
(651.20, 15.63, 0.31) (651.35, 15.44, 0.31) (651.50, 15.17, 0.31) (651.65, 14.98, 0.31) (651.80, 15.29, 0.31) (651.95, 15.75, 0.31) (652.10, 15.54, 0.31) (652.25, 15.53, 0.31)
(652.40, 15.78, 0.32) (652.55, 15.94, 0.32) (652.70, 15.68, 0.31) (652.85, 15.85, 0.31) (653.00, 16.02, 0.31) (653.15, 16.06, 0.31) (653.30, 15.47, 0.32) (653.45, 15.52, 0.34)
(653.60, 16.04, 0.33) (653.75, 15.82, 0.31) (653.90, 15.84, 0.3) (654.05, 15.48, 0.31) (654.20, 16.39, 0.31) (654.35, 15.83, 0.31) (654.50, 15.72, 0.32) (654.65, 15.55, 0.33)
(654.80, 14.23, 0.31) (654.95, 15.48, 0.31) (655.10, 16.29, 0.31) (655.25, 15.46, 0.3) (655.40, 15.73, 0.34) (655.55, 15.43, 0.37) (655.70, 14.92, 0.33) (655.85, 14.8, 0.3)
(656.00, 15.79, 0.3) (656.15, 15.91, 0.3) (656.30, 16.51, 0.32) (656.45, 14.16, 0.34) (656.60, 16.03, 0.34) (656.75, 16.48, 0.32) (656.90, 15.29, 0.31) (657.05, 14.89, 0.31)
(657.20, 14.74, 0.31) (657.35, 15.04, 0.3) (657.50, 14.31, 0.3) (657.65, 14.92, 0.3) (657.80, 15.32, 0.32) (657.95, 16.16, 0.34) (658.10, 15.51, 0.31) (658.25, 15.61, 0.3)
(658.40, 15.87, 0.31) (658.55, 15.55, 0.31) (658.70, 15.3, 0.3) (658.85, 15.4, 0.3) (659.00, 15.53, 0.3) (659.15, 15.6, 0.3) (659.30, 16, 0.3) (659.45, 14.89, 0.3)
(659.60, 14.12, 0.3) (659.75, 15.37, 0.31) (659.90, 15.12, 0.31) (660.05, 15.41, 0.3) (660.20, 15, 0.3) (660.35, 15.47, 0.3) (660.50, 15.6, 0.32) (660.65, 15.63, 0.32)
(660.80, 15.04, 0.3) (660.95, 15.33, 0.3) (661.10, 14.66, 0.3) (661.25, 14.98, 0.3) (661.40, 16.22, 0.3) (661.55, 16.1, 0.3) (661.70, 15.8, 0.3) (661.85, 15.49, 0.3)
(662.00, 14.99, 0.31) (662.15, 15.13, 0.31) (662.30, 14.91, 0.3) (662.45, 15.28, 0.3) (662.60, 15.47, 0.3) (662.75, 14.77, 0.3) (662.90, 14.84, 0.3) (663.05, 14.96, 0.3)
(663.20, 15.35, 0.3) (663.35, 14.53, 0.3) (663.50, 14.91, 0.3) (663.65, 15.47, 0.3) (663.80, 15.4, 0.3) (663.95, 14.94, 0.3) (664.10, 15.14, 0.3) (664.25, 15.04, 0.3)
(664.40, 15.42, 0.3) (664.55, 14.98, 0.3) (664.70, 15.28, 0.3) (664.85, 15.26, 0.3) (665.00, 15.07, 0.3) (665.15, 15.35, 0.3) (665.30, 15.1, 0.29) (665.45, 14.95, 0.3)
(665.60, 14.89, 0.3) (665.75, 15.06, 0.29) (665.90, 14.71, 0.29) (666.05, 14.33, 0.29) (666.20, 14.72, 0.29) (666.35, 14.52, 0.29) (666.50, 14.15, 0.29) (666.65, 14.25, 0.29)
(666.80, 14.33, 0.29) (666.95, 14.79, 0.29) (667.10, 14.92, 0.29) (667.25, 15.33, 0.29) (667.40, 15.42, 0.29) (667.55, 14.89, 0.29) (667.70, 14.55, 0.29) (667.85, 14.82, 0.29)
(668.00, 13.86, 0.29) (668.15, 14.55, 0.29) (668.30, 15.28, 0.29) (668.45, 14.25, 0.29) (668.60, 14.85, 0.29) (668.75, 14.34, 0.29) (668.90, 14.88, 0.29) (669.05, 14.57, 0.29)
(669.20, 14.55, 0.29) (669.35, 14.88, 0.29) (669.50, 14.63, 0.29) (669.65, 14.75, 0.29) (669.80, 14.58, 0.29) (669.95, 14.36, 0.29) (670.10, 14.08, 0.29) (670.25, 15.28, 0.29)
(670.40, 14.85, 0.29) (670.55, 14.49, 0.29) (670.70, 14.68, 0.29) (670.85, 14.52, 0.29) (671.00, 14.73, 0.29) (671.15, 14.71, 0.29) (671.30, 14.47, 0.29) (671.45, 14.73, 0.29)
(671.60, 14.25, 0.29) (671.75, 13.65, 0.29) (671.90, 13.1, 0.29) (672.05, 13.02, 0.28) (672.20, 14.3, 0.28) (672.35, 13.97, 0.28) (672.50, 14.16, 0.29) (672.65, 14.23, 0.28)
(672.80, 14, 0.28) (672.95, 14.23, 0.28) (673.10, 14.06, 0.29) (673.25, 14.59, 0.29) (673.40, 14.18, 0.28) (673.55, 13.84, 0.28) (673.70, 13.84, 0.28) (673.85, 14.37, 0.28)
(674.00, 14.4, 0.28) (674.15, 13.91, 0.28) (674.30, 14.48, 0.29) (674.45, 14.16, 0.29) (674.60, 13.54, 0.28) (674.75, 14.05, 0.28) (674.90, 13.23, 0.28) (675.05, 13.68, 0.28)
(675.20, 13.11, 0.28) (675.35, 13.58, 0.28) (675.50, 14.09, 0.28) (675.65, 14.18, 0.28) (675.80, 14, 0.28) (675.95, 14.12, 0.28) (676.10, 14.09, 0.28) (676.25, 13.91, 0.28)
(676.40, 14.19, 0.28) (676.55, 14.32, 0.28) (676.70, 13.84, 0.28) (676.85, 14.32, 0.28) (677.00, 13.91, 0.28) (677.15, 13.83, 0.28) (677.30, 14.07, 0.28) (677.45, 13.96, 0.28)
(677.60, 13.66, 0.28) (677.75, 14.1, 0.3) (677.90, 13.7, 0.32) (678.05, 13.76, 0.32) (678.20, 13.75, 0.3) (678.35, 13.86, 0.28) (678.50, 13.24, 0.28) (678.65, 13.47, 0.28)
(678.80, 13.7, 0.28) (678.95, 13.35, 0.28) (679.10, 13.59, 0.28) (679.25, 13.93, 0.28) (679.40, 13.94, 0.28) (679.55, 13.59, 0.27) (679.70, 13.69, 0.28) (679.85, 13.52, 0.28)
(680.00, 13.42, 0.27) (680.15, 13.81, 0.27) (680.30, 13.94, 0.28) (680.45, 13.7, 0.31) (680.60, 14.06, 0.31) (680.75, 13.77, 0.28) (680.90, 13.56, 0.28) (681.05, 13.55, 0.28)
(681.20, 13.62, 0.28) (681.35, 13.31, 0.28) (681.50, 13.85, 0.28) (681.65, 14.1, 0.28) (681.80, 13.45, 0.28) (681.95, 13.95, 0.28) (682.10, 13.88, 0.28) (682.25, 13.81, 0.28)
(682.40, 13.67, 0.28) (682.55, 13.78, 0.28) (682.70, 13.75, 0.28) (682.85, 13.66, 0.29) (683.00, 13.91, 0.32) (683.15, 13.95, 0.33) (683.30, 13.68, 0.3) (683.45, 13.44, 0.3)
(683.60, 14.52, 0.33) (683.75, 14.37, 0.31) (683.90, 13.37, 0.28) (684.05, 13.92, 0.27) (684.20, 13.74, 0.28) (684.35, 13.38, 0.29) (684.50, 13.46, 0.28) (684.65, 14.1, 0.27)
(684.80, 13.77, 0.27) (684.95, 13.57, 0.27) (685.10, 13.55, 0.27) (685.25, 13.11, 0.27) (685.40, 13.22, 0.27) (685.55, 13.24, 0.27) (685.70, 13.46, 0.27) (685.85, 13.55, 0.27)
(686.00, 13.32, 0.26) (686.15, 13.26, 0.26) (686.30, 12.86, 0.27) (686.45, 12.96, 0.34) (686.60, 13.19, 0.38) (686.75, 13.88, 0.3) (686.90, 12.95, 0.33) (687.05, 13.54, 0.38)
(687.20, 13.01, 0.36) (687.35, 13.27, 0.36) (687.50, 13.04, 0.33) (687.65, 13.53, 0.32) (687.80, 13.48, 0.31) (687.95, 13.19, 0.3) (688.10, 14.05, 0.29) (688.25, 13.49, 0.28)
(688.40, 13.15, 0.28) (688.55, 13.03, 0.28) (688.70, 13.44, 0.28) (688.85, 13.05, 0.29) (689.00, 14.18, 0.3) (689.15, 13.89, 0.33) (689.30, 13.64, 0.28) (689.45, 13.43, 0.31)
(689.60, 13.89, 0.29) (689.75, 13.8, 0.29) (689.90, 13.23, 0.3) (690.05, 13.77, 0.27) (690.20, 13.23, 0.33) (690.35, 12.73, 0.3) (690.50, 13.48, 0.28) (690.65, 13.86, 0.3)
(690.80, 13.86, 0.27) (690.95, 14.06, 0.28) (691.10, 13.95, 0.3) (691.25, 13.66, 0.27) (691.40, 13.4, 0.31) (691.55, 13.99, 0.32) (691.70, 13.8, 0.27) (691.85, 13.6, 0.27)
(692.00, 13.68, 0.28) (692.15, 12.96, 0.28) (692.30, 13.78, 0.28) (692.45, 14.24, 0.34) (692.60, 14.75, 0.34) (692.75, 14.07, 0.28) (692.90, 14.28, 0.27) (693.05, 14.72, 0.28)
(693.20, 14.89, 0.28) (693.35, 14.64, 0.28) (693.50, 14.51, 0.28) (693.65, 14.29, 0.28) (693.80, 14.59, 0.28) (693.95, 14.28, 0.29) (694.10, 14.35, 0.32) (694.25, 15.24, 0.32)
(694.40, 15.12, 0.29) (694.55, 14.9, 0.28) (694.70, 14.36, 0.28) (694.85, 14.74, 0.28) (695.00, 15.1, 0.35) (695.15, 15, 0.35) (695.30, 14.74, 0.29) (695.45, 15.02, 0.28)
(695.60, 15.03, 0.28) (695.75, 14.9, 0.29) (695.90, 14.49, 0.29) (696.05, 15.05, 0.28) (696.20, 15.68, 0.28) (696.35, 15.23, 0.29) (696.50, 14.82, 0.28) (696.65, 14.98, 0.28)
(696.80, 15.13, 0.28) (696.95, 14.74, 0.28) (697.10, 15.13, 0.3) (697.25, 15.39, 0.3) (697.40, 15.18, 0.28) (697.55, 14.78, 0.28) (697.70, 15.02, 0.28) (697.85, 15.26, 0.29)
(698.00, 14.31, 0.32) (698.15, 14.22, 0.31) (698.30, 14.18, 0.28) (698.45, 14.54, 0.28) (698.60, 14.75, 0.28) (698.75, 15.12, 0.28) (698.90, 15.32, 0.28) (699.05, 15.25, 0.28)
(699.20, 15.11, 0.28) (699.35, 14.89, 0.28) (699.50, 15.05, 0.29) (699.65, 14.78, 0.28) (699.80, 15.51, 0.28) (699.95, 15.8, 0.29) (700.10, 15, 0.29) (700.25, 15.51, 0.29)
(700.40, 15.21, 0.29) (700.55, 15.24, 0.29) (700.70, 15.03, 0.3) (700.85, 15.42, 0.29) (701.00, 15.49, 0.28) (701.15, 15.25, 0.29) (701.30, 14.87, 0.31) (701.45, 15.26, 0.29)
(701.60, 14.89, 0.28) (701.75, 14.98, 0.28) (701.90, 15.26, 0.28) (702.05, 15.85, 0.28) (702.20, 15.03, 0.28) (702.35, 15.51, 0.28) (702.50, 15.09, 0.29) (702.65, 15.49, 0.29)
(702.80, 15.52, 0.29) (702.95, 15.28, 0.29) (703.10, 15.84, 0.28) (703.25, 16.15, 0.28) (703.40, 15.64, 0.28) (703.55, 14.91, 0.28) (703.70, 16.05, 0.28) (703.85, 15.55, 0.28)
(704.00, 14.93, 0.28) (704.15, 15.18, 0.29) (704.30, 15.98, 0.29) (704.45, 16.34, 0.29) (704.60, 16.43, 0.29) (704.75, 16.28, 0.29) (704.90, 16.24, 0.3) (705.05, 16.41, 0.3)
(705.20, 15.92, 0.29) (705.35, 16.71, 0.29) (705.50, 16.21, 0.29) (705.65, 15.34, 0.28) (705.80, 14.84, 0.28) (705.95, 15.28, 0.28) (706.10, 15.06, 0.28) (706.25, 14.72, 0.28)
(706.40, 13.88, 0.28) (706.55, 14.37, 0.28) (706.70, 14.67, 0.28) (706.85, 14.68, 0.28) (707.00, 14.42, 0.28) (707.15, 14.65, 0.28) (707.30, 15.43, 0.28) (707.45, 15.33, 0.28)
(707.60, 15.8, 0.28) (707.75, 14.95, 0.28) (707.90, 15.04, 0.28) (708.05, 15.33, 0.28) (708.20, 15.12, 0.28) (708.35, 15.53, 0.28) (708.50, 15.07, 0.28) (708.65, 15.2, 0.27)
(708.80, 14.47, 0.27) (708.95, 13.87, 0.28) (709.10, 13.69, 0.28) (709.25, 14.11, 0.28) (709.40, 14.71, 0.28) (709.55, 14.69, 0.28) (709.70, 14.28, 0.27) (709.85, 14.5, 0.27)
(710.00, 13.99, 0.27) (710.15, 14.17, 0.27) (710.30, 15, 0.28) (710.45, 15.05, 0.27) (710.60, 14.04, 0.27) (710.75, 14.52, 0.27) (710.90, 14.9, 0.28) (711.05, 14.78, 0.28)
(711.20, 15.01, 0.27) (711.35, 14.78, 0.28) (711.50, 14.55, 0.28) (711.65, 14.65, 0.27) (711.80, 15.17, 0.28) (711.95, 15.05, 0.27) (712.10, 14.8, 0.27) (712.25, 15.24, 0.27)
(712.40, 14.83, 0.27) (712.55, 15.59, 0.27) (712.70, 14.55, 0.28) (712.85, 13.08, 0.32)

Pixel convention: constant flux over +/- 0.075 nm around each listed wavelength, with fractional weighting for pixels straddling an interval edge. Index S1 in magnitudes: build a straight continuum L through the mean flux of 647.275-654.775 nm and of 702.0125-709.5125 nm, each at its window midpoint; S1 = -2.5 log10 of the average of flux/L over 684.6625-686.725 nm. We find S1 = 0.15 mag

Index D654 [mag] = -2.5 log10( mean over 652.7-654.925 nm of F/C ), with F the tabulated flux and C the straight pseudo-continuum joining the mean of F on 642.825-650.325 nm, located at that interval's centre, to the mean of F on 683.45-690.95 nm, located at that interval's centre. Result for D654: -0.092 mag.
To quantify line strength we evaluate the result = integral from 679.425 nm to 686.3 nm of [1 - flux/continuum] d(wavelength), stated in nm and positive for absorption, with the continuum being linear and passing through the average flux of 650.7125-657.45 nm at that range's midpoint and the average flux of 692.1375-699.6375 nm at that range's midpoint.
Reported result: 0.62 nm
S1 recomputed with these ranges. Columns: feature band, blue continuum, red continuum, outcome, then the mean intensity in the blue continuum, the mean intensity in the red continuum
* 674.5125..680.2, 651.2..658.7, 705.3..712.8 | 0.109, 15.5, 14.8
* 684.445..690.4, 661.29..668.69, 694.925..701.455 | 0.123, 15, 15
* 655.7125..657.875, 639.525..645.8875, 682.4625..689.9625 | -0.083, 14.5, 13.5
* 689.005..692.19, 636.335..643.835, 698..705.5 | 0.117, 14.2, 15.4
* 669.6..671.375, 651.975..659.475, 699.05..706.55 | 0.064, 15.5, 15.4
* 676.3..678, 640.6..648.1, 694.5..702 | 0.066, 14.6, 15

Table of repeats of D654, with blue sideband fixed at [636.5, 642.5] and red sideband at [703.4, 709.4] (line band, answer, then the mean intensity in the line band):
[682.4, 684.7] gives 0.08 mag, 13.8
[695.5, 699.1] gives 0.01 mag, 14.9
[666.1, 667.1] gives 0.01 mag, 14.5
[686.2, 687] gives 0.13 mag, 13.2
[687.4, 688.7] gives 0.12 mag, 13.4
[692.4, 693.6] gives 0.04 mag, 14.5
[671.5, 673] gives 0.06 mag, 13.9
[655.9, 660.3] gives -0.07 mag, 15.4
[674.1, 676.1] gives 0.06 mag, 13.9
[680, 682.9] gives 0.08 mag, 13.7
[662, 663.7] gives -0.04 mag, 15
